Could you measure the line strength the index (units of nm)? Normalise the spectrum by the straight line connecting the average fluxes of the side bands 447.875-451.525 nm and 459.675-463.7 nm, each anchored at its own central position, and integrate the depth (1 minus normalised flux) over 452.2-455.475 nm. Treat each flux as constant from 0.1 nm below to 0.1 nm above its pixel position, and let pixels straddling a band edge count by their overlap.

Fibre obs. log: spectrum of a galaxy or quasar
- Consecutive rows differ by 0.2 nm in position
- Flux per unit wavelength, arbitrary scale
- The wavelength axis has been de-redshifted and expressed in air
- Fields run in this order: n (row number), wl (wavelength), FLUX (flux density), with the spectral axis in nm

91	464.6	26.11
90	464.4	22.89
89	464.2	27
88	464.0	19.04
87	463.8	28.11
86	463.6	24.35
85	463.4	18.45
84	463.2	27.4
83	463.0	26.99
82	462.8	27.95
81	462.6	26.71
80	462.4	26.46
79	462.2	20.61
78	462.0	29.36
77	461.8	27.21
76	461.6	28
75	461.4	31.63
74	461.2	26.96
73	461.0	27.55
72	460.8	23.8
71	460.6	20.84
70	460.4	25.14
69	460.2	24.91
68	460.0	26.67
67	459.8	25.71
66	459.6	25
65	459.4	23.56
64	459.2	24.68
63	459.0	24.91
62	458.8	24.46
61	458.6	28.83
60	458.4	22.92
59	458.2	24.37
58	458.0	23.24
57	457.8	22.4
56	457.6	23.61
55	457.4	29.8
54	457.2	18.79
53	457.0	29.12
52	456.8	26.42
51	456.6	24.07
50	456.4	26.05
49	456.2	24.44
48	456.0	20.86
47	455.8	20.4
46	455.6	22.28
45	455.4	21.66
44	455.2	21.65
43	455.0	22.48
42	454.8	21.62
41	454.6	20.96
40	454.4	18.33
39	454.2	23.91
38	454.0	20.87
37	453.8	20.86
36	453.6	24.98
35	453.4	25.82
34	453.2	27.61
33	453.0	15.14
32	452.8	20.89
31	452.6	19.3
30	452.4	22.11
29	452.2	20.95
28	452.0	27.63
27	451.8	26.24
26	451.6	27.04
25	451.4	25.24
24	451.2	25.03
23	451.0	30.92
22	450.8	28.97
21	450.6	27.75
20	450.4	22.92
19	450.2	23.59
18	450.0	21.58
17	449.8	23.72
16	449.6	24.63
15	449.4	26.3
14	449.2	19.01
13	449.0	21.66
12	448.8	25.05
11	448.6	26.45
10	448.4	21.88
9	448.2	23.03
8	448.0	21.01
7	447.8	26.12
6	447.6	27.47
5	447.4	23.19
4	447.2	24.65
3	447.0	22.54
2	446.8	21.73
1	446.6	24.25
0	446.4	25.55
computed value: 0.42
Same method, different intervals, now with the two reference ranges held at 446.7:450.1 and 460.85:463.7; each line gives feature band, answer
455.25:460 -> 0.215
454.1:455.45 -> 0.180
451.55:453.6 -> 0.094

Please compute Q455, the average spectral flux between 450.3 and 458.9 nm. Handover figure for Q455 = 23.8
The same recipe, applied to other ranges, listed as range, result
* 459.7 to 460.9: 24.5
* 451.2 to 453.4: 23.4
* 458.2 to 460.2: 25.1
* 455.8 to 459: 24.5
